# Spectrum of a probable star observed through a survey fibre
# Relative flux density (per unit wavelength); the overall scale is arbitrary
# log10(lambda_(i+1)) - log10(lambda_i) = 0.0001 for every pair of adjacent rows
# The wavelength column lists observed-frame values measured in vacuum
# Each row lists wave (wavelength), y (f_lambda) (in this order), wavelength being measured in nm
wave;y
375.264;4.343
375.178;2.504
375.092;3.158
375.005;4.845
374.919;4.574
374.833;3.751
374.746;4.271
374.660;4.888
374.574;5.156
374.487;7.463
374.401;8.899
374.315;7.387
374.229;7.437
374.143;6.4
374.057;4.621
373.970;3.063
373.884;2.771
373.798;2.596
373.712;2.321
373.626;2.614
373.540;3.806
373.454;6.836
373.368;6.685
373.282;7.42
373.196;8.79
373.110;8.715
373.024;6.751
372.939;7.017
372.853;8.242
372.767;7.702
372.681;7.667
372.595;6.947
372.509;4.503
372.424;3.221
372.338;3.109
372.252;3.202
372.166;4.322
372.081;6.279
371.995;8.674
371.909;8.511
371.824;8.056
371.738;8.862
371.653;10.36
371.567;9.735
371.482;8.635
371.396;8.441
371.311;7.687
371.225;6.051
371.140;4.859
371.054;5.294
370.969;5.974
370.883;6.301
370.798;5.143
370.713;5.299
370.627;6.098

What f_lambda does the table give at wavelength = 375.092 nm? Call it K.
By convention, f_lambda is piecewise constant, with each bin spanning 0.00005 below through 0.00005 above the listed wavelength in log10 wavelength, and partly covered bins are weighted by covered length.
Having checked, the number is 3.158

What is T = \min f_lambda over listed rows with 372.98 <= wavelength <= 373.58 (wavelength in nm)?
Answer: 3.806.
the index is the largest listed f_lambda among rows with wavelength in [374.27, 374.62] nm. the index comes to 8.899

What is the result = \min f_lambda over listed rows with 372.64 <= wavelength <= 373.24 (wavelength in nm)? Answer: 6.751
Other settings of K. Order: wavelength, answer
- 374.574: 5.156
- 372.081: 6.279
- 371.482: 8.635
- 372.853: 8.242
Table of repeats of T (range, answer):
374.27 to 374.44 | 7.387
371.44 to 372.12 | 6.279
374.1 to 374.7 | 4.888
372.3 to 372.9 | 3.109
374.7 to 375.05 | 3.751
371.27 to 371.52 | 7.687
